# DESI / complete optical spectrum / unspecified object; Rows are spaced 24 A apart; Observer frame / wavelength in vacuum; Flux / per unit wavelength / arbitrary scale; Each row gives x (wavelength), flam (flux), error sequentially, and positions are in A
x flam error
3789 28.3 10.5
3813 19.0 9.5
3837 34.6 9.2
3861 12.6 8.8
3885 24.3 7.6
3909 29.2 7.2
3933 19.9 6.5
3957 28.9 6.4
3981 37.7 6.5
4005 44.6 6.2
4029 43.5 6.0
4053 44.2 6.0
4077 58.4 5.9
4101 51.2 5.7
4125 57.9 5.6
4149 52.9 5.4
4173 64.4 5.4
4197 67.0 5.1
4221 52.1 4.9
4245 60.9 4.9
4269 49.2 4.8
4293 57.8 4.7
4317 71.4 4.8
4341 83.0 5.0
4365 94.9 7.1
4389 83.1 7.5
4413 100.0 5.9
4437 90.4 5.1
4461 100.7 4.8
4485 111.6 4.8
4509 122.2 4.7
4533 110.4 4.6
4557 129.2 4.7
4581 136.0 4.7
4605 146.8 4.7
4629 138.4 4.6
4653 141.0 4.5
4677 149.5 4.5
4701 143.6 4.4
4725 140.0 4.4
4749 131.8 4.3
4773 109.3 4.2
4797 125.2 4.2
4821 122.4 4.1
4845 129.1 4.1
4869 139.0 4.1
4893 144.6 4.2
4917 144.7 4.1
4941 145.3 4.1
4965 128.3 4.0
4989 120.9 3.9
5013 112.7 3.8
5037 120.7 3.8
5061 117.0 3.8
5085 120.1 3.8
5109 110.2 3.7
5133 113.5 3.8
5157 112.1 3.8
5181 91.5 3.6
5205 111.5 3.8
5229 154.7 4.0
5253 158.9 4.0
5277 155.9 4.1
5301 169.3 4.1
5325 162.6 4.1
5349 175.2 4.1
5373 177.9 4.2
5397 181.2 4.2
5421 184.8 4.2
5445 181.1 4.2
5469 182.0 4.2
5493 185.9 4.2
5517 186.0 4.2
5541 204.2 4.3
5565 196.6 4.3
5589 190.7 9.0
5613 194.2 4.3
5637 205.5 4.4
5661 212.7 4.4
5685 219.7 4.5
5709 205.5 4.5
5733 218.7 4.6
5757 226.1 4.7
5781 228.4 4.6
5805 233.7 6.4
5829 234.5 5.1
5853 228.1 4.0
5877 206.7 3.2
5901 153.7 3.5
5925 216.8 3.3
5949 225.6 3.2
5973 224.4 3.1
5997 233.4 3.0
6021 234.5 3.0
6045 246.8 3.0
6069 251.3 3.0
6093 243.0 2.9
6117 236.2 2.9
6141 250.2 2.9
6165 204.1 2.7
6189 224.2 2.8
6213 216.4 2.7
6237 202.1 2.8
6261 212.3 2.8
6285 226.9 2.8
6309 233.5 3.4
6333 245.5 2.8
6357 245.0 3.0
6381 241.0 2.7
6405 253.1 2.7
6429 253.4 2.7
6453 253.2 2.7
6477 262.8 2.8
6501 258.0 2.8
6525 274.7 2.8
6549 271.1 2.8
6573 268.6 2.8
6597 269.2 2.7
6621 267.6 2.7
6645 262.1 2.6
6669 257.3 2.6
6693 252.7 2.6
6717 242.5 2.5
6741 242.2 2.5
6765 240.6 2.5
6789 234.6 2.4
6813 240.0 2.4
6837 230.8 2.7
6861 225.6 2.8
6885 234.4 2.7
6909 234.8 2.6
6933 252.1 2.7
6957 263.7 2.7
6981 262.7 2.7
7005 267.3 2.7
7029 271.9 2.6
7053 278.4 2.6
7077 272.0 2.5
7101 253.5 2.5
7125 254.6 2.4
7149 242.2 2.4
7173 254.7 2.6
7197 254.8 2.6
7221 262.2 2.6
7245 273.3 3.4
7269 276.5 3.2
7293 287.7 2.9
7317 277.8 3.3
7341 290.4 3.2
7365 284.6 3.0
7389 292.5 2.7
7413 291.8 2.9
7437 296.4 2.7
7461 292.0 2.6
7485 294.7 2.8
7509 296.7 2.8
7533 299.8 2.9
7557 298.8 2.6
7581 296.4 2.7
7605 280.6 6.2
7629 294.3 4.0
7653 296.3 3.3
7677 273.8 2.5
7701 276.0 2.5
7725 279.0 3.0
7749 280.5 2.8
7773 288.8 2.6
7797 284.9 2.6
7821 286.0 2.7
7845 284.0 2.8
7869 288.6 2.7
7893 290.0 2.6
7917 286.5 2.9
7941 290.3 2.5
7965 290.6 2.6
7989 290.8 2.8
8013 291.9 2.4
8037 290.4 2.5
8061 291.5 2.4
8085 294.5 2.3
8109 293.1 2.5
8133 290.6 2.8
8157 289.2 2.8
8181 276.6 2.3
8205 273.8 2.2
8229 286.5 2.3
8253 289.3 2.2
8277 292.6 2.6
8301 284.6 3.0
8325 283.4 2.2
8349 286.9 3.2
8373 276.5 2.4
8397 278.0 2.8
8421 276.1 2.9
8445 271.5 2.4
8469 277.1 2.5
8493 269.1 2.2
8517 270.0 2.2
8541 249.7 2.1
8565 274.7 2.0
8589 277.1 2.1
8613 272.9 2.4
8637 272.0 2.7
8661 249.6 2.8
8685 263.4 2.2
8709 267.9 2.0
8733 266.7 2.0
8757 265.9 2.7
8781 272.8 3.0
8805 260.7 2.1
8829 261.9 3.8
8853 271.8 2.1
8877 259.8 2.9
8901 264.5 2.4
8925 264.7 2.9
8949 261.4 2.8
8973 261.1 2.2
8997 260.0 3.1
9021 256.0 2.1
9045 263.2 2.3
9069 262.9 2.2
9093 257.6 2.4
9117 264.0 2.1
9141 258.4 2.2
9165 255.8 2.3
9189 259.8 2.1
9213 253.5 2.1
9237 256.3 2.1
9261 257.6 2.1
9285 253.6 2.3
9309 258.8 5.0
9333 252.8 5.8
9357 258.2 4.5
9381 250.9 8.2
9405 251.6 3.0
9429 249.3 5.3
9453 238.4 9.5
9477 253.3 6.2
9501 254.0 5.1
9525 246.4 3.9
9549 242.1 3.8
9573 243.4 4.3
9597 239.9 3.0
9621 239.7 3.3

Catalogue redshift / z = 0.00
